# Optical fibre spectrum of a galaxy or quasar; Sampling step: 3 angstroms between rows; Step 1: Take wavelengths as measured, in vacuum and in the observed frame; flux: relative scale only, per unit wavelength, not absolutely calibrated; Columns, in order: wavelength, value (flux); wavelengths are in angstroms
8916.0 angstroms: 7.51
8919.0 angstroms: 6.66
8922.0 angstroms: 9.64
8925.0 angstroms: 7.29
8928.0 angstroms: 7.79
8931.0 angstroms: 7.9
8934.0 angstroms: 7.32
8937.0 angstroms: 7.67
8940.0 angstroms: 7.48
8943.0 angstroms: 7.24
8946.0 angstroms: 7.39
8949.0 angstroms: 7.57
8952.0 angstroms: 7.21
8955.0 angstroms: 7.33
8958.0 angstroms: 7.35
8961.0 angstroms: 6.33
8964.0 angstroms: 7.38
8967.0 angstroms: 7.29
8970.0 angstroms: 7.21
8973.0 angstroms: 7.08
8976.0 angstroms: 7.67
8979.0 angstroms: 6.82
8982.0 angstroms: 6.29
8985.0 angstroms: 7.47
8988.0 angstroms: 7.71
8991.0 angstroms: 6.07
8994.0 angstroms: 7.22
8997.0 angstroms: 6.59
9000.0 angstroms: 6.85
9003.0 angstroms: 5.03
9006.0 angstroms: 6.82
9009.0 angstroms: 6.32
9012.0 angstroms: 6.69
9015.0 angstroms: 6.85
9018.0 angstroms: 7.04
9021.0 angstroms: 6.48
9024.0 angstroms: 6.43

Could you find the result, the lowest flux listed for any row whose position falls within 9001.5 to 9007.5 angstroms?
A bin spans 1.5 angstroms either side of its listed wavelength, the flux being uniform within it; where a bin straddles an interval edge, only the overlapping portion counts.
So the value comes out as 5.03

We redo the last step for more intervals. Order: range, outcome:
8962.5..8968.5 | 7.29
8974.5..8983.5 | 6.29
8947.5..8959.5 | 7.21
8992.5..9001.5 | 6.59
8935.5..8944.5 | 7.24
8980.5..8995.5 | 6.07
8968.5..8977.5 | 7.08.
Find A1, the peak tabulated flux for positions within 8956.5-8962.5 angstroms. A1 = 7.35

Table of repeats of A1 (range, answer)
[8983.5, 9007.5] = 7.71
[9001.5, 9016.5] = 6.85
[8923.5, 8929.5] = 7.79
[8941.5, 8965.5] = 7.57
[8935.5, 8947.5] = 7.67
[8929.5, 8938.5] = 7.9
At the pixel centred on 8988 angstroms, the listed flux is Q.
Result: 7.71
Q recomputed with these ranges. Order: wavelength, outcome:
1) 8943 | 7.24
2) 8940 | 7.48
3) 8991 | 6.07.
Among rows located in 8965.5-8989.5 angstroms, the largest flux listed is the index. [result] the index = 7.71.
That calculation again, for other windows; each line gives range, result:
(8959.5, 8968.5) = 7.38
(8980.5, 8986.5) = 7.47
